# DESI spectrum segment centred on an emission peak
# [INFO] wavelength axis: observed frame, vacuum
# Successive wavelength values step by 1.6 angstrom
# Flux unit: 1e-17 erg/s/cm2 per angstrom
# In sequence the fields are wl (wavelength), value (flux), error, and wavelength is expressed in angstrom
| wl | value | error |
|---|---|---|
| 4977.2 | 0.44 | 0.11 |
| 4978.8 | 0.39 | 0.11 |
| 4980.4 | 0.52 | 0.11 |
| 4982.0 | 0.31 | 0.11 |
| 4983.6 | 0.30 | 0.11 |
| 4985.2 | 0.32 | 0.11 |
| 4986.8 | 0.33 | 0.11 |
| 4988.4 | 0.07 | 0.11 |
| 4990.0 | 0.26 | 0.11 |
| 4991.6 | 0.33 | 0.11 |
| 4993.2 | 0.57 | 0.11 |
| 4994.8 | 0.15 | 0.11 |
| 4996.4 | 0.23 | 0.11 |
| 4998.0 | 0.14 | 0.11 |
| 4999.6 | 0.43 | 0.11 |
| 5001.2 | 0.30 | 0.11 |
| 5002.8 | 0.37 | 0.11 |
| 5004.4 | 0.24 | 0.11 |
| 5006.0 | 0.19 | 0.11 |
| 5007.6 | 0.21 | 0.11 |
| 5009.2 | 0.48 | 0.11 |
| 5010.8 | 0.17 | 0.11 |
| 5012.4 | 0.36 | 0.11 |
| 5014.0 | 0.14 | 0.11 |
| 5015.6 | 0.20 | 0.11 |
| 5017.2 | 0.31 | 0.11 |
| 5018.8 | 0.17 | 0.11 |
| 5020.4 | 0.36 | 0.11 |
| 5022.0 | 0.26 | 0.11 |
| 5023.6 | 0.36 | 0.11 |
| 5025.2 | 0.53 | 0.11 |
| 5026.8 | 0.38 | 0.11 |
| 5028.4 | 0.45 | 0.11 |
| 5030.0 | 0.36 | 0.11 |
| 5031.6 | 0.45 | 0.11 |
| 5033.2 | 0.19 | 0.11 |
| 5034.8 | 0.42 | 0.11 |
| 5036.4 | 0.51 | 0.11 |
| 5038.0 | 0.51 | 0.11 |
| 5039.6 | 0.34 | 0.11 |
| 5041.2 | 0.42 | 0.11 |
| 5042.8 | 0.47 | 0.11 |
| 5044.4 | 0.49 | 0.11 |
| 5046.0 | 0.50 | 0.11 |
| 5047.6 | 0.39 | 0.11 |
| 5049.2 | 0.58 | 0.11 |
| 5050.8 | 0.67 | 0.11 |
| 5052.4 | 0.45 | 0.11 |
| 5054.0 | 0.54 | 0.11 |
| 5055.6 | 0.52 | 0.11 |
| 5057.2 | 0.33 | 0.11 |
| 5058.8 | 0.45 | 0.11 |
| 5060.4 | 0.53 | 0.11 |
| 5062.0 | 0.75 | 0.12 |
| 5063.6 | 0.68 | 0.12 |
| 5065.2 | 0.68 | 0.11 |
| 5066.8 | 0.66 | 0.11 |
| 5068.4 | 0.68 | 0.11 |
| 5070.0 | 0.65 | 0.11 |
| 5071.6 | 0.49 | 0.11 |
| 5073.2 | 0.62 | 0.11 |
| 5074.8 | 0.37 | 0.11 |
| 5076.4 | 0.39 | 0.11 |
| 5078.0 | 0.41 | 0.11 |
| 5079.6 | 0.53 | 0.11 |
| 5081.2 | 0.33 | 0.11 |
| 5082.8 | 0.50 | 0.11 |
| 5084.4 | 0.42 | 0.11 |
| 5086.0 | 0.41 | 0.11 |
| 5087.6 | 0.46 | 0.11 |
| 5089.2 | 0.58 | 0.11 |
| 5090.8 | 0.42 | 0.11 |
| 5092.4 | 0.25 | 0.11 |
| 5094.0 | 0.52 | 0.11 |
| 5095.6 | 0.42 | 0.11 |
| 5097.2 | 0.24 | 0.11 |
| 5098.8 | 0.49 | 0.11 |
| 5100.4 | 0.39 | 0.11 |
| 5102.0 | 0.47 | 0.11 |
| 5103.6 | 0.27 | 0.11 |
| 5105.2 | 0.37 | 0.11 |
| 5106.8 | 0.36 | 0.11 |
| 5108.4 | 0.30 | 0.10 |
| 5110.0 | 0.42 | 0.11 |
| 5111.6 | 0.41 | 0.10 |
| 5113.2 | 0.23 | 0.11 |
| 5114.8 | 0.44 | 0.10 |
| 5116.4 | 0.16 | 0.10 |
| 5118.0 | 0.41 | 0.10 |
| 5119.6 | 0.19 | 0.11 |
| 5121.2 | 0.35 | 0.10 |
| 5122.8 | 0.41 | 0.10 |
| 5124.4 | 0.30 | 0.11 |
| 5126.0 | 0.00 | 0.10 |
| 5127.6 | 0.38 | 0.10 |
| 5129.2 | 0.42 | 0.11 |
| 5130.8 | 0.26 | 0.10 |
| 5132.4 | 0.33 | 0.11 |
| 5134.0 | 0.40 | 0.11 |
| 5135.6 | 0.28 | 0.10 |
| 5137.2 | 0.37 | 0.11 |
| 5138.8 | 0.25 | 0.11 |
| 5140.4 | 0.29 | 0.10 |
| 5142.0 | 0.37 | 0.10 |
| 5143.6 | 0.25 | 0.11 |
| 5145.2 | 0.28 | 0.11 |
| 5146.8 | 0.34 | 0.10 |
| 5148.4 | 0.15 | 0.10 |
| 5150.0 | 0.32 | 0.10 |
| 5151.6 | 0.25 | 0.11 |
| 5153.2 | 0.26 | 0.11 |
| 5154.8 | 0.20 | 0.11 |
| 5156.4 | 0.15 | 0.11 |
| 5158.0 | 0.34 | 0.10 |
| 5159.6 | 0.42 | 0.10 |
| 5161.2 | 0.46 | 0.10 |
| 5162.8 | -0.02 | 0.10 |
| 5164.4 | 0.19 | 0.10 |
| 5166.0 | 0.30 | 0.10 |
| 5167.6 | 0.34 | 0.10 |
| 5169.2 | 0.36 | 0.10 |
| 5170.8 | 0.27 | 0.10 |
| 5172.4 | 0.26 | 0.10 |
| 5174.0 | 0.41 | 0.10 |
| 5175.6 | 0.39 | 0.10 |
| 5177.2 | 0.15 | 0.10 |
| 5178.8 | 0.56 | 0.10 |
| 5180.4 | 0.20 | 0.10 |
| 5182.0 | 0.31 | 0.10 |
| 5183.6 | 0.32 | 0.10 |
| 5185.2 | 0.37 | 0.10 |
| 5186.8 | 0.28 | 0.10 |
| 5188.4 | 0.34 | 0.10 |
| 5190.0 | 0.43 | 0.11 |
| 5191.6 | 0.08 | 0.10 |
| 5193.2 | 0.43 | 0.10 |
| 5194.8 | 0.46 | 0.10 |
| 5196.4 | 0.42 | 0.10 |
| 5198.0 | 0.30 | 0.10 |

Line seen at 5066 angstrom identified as C III] 1909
